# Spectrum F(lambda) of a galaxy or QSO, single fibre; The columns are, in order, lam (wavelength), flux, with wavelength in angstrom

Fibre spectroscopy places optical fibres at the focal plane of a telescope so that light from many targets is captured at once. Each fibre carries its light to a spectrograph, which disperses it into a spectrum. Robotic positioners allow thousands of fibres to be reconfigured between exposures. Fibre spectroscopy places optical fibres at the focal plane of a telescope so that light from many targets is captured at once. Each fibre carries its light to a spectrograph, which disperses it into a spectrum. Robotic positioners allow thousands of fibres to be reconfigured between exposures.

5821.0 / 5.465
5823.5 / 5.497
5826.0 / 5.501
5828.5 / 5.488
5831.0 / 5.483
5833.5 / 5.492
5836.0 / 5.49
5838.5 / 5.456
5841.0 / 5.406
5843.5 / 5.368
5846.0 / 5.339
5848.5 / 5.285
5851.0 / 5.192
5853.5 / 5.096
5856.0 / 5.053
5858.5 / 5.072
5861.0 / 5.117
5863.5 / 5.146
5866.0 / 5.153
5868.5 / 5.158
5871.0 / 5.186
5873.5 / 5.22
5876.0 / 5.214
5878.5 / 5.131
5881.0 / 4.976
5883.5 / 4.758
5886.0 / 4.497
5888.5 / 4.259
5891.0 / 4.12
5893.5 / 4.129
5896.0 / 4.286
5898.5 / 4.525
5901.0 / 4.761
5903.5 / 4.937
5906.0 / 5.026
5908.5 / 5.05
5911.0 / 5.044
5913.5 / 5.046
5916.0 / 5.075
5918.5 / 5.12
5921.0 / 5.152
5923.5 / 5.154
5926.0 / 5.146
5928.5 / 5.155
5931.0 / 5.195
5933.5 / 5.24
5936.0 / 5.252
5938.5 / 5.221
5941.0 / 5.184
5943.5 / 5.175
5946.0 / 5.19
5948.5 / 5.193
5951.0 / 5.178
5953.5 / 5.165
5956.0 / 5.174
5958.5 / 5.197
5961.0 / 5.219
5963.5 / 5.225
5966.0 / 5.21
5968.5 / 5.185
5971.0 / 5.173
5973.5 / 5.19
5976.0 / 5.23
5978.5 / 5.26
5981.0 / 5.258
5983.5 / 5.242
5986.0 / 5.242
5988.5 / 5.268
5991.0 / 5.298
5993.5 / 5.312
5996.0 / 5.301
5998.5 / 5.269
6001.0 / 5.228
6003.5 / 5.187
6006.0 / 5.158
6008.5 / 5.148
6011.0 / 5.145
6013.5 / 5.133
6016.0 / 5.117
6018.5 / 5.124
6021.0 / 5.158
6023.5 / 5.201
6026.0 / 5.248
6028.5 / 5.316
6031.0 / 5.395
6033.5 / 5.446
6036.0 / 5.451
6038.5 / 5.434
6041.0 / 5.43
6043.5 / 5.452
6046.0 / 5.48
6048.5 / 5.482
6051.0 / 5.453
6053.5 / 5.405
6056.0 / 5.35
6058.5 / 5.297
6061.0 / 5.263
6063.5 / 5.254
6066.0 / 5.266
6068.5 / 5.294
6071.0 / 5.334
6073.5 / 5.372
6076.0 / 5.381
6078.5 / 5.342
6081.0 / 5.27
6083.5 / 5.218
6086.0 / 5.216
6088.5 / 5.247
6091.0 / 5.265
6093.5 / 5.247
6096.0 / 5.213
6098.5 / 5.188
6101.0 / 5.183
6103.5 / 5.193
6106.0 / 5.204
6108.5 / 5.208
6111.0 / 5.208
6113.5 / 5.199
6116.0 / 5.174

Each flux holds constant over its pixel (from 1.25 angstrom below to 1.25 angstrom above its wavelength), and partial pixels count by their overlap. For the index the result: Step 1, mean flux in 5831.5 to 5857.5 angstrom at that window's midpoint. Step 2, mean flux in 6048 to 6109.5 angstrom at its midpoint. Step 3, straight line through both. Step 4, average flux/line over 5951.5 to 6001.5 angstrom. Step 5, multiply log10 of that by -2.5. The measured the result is 0.01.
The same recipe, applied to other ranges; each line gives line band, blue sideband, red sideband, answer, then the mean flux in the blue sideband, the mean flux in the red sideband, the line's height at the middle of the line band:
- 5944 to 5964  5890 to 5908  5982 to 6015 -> -0.056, 4.57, 5.22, 4.93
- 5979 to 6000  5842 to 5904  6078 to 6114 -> -0.040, 4.92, 5.22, 5.08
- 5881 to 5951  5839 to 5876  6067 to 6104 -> 0.063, 5.21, 5.27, 5.22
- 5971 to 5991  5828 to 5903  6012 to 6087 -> -0.007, 5.02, 5.32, 5.21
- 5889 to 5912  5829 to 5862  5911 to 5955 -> 0.128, 5.3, 5.16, 5.21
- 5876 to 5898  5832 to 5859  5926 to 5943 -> 0.155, 5.3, 5.2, 5.26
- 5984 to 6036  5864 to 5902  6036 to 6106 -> -0.021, 4.77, 5.32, 5.14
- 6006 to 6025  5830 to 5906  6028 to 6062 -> 0.040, 5.01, 5.41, 5.34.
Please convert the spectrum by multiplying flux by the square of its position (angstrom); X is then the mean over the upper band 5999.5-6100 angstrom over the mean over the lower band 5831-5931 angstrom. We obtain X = 1.11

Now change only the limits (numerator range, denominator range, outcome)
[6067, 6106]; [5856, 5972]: 1.11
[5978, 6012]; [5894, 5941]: 1.07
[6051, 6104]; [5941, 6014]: 1.05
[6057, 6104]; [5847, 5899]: 1.15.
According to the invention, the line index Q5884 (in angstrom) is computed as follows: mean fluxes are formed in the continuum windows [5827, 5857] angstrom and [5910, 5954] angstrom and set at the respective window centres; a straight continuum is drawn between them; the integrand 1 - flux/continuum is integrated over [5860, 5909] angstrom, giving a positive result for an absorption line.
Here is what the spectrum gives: 4.0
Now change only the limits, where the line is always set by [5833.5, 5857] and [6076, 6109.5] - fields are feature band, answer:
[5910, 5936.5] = 0.73 angstrom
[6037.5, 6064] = -0.73 angstrom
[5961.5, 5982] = 0.22 angstrom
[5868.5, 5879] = 0.23 angstrom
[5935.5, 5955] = 0.33 angstrom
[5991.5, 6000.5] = -0.04 angstrom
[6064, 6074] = -0.12 angstrom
